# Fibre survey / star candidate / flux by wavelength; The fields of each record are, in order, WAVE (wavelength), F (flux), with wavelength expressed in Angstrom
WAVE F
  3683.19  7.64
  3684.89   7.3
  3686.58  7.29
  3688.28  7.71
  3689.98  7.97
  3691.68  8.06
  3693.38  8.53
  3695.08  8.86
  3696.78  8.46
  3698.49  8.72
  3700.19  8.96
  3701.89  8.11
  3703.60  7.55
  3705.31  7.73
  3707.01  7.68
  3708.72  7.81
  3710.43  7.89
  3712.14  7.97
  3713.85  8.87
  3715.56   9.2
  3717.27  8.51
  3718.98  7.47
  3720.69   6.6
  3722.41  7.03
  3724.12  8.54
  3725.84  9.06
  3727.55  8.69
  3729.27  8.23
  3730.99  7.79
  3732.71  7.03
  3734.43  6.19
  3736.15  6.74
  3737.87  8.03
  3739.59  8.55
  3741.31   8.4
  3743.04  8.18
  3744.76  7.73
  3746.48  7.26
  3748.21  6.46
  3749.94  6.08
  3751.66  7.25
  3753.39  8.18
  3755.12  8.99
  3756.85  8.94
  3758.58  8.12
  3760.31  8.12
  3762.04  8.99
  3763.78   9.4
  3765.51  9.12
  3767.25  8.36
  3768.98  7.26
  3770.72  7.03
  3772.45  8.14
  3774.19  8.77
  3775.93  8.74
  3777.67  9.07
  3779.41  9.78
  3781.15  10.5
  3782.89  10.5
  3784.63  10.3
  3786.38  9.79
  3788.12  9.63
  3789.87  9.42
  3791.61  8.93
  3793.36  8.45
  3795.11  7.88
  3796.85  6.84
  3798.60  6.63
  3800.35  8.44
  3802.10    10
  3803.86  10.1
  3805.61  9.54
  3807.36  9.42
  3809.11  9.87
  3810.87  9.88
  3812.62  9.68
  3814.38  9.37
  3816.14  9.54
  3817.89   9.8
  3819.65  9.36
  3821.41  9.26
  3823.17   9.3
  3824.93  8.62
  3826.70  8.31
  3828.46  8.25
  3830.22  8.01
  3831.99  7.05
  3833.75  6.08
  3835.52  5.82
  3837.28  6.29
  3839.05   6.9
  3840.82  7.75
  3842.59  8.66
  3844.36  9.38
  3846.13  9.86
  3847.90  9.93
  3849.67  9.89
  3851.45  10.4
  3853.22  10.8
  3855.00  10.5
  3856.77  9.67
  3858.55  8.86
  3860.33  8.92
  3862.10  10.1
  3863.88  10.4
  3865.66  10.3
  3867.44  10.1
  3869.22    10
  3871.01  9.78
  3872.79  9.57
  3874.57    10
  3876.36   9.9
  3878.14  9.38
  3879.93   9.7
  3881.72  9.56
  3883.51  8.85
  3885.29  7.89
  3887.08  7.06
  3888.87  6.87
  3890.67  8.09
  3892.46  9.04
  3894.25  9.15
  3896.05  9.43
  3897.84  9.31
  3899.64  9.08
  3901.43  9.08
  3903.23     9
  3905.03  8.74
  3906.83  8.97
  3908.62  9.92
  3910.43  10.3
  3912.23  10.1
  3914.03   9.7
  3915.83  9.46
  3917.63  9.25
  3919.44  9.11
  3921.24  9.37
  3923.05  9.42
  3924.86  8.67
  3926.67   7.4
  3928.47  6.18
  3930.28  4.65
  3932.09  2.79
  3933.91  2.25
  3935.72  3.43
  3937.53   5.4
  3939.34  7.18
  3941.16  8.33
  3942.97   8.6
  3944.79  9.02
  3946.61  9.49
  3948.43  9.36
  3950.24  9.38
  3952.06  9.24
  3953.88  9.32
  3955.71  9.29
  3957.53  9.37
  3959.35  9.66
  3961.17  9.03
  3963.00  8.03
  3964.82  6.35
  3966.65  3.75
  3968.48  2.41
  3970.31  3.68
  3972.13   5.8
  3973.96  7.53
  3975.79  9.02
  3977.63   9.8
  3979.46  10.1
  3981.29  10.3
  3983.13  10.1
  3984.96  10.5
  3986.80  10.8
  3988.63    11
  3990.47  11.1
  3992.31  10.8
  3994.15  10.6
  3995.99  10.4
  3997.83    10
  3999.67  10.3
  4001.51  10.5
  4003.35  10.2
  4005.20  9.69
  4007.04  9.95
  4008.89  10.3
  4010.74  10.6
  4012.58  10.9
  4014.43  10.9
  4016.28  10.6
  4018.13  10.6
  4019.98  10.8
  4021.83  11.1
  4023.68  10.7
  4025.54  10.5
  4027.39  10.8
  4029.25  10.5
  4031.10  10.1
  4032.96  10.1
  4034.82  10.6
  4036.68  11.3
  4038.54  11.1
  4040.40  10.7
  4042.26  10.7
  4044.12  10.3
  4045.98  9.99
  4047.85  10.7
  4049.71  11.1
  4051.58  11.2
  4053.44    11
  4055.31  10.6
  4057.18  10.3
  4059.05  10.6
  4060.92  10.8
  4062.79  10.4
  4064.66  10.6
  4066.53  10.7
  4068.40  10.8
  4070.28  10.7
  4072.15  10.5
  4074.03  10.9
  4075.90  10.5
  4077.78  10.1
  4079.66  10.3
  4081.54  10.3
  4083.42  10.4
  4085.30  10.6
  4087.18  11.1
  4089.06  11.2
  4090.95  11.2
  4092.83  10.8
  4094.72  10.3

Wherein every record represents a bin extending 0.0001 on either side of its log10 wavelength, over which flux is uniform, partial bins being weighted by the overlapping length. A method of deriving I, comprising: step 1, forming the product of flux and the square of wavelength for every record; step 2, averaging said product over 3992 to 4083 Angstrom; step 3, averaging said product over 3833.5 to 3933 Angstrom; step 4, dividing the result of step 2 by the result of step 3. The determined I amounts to 1.29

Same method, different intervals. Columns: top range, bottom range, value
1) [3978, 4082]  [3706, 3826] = 1.42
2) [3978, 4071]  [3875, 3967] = 1.34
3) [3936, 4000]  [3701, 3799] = 1.18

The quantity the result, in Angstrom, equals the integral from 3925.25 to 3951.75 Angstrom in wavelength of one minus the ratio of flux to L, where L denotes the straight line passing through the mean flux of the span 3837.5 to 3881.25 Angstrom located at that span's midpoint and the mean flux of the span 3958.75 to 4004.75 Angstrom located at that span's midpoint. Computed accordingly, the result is 6.8 Angstrom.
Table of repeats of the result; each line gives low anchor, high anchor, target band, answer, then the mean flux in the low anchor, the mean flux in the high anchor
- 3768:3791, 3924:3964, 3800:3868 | -3.8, 9.15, 7.55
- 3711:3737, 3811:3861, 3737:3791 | -2.3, 7.86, 8.81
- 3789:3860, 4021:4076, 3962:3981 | 6.2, 8.82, 10.7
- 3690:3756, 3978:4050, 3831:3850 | 2.3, 7.93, 10.5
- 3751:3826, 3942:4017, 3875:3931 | 1.8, 8.96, 9.21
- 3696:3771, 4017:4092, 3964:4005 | 4.9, 7.99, 10.7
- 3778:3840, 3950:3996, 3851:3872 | -2.9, 8.78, 8.7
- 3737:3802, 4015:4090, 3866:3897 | 0.7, 8.46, 10.6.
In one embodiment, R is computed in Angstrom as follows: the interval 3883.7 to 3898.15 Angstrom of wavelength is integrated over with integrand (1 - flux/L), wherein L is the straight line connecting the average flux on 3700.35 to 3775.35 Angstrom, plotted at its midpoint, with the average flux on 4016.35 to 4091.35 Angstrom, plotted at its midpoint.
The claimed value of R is 1.5 Angstrom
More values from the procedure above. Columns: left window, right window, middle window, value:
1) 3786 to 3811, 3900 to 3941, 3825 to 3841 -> 2.6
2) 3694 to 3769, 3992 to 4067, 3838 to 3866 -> -1.3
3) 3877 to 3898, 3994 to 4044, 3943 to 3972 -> 5.6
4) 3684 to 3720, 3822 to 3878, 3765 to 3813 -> -1.9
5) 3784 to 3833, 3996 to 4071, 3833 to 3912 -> 2.9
